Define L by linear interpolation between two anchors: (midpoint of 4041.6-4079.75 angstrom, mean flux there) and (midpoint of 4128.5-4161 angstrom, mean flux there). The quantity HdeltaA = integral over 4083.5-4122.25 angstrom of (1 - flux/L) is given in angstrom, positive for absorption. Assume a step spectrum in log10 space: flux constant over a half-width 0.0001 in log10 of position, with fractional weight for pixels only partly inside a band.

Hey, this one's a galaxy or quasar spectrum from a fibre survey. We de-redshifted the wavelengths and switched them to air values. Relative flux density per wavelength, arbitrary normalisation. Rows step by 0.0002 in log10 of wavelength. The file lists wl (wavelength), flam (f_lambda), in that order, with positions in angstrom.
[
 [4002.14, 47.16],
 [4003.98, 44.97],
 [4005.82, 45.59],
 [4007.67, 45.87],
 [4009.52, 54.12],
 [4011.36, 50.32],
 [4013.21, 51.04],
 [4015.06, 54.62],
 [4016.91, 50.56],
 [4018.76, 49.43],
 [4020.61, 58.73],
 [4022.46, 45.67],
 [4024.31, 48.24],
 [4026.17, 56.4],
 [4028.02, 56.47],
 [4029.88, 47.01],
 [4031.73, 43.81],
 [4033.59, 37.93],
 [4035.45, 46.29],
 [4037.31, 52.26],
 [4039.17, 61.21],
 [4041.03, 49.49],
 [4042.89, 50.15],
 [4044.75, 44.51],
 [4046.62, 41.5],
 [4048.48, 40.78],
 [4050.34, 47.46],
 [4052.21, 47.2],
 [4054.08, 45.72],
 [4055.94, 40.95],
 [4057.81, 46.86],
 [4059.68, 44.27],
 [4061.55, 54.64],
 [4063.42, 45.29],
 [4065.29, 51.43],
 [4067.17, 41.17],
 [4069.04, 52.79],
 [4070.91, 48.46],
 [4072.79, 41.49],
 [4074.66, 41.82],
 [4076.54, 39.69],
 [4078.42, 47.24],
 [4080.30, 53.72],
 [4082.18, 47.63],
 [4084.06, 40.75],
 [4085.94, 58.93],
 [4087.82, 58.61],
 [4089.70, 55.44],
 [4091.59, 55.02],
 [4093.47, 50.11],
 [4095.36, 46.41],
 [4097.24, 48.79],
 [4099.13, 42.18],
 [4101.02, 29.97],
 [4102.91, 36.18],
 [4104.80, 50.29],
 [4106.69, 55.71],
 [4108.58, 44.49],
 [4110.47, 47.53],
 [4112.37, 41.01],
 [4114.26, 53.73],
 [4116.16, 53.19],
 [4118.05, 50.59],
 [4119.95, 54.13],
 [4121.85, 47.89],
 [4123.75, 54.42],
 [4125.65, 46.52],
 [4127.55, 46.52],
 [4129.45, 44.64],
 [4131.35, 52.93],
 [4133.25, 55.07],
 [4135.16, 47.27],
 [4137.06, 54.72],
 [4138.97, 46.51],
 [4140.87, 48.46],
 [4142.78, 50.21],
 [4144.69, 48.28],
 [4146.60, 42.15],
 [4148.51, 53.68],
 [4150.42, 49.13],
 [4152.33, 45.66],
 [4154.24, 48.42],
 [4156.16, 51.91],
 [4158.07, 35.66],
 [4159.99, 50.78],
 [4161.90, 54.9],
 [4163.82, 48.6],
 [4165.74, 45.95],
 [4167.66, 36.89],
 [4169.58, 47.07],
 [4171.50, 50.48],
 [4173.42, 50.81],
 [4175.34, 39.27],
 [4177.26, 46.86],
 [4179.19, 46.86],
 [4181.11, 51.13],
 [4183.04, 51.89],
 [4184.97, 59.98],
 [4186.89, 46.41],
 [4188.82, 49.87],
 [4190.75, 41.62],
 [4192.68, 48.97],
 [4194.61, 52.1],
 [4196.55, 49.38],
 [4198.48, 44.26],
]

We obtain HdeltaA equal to -1.3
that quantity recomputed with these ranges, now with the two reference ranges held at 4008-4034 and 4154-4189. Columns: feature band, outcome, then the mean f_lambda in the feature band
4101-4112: 0.9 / 45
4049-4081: 2.2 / 46.4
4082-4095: -0.8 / 52.4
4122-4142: -0.4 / 49.6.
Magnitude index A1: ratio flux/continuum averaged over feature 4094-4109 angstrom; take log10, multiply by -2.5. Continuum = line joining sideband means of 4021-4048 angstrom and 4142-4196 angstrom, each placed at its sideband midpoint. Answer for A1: 0.093 mag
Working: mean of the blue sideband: 48.7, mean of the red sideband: 48.1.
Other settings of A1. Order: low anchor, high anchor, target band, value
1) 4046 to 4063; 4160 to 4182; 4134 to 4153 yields -0.04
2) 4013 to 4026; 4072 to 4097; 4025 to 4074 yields 0.06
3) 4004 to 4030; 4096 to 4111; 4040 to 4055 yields 0.06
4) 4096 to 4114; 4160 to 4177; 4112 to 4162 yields -0.08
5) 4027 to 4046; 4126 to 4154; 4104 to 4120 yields -0.02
